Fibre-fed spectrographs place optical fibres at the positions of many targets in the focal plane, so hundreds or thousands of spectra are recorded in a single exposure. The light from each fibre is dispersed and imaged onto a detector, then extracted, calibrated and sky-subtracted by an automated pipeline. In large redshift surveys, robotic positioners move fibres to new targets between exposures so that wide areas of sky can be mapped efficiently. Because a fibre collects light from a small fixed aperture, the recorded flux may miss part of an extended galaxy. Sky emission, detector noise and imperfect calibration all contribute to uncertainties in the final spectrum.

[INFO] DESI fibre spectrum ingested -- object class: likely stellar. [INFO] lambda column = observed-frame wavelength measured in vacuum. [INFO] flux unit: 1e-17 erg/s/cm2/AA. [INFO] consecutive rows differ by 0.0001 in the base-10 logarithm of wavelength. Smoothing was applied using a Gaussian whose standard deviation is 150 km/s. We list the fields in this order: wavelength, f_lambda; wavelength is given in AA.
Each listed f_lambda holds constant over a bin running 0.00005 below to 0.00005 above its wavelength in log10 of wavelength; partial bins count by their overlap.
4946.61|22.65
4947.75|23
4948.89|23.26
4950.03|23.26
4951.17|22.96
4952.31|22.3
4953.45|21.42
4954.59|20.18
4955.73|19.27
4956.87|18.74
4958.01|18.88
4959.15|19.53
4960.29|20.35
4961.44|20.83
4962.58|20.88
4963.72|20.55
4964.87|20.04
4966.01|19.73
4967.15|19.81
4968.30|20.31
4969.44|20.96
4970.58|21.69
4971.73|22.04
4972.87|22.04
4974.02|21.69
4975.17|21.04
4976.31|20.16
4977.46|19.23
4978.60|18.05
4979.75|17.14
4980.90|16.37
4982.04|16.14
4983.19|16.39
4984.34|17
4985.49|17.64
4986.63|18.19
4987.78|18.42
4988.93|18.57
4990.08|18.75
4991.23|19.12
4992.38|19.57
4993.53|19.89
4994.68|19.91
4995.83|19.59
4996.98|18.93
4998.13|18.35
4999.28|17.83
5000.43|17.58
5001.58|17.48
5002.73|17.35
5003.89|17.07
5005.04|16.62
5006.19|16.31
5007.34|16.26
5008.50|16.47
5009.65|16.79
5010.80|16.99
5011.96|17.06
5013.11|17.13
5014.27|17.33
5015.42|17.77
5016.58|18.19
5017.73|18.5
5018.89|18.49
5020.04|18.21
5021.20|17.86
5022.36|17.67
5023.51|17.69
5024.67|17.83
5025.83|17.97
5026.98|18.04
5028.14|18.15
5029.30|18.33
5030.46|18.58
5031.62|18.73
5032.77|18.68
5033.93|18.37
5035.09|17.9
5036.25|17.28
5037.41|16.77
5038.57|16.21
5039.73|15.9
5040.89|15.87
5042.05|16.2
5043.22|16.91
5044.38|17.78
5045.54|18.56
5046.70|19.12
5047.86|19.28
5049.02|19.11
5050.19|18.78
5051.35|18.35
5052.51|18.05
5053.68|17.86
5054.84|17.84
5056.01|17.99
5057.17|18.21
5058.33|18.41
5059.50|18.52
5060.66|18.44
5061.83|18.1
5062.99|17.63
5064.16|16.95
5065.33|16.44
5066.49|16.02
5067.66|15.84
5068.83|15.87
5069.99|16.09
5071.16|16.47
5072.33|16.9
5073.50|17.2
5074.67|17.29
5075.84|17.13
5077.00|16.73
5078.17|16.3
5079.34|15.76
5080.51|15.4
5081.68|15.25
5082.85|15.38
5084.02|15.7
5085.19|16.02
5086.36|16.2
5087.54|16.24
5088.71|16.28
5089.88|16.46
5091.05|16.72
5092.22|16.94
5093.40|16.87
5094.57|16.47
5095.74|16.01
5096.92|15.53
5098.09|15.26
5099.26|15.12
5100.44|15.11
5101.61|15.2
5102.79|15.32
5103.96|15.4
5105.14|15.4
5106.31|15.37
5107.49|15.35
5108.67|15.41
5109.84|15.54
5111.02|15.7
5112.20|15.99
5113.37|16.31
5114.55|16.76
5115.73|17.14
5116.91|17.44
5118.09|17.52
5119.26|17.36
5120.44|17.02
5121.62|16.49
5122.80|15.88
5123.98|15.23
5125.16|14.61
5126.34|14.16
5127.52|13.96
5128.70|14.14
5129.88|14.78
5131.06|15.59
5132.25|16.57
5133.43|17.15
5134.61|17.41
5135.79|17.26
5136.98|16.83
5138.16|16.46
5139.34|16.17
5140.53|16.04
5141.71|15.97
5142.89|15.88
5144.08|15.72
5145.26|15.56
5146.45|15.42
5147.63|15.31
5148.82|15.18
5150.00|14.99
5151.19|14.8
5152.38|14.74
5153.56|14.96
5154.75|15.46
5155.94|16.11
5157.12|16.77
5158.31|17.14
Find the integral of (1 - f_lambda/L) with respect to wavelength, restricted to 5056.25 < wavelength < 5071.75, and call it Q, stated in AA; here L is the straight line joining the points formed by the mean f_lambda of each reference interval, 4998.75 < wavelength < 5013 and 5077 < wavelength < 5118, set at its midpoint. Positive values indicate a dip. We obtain -0.8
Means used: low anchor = 17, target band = 17.2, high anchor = 15.9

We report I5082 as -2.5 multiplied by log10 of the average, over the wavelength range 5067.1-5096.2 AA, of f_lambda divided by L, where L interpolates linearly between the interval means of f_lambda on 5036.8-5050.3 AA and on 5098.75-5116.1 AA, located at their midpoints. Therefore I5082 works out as 0.01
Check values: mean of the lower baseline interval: 17.5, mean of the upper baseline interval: 15.7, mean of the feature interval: 16.3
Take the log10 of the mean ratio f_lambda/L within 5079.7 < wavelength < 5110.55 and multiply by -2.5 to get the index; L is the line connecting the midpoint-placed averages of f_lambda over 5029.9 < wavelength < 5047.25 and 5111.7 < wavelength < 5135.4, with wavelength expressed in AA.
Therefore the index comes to 0.054 mag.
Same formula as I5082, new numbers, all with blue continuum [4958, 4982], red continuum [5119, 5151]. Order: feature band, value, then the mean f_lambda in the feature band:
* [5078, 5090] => 0.08 mag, 15.9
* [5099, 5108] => 0.09 mag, 15.3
